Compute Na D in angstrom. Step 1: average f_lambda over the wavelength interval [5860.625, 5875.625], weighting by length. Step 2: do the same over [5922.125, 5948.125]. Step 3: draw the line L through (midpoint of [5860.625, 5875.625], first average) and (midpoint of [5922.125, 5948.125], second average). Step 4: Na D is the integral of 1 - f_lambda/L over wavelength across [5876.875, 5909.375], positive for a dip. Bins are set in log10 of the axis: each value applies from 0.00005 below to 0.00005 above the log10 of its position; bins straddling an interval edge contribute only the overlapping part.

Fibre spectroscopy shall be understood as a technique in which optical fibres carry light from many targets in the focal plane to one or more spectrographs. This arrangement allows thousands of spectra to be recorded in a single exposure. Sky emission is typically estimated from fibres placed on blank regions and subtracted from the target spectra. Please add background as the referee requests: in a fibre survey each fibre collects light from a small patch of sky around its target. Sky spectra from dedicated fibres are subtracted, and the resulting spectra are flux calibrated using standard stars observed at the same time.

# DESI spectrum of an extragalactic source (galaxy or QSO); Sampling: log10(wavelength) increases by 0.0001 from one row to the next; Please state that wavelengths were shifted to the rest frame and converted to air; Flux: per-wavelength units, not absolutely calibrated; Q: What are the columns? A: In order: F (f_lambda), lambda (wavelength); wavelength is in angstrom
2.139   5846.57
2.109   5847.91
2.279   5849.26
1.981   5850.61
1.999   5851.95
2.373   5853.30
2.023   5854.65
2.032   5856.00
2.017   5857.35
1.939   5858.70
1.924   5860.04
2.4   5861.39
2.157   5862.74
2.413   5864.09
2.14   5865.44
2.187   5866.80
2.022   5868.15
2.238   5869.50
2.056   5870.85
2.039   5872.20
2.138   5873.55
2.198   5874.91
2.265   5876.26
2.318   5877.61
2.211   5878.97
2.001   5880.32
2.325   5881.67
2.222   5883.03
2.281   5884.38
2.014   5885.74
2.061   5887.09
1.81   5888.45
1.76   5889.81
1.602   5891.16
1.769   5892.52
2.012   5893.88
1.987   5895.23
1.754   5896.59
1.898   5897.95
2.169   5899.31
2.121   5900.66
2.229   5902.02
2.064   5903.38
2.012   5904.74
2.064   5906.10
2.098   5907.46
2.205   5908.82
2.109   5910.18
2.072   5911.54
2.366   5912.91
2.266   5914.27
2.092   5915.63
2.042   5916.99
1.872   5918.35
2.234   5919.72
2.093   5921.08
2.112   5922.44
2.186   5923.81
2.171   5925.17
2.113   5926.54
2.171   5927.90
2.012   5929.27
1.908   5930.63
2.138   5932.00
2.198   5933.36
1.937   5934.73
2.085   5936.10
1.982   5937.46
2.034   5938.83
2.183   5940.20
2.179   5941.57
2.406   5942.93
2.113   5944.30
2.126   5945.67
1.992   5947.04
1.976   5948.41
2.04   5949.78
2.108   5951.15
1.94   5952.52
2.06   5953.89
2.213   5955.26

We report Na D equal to 1.7 angstrom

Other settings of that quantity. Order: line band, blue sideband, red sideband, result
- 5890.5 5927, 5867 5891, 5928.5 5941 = 0.3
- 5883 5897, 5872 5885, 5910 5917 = 1.7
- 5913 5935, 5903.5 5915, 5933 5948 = 0.2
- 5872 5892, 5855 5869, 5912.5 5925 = 0.4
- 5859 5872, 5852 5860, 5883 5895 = -0.9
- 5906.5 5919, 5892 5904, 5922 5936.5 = -0.5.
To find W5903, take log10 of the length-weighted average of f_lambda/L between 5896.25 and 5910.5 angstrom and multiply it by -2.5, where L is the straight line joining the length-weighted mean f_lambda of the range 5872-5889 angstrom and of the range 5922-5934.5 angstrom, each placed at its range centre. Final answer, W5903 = 0.03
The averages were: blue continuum 2.15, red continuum 2.11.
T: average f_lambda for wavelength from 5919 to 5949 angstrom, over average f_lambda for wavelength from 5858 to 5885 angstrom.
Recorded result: 0.97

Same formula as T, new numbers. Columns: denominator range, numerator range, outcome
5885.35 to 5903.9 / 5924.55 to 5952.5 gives 1.07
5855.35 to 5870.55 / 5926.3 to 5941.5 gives 0.97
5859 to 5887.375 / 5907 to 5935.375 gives 0.97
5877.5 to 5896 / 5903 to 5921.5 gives 1.05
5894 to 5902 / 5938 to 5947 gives 1.07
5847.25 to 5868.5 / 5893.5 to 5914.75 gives 0.98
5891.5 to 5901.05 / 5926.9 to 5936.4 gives 1.06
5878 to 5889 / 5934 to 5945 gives 1.00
